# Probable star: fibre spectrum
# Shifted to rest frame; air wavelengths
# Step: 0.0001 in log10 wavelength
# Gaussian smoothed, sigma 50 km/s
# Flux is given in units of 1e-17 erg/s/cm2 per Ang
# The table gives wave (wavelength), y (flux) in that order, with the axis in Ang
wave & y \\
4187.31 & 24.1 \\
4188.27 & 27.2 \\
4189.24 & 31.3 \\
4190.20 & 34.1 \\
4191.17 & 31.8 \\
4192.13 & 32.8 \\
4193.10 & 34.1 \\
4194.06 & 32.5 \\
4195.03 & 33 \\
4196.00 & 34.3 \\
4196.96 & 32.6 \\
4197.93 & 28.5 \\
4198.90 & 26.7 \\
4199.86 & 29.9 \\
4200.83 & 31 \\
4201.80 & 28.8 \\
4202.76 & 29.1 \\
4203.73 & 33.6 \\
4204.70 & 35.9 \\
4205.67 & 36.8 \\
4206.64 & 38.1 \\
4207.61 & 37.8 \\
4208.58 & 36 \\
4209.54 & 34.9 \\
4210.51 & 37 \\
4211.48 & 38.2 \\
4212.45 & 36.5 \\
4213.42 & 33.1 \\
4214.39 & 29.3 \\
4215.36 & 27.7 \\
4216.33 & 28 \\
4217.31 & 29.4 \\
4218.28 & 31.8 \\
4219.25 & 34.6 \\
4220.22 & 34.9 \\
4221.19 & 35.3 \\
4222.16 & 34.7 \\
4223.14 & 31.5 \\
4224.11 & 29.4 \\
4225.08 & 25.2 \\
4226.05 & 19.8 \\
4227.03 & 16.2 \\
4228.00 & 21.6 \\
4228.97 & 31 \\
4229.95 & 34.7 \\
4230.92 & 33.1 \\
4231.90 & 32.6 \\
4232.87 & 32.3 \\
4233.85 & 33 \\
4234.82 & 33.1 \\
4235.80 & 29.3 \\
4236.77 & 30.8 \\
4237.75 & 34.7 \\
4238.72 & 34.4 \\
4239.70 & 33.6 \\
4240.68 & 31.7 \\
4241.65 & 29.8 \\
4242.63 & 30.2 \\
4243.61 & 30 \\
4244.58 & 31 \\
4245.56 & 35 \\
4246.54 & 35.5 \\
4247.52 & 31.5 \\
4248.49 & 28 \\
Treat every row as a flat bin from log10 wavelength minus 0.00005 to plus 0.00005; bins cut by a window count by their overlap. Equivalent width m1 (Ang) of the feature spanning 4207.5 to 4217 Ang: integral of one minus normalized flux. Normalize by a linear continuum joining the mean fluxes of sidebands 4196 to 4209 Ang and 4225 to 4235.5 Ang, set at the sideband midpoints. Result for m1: -0.7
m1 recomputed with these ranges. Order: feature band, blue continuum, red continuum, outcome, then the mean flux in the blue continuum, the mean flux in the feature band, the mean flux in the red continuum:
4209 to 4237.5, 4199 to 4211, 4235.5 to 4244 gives 1.5 Ang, 33.9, 31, 31.7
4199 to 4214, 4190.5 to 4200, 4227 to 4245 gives -1.3 Ang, 31.7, 34.2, 31.1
